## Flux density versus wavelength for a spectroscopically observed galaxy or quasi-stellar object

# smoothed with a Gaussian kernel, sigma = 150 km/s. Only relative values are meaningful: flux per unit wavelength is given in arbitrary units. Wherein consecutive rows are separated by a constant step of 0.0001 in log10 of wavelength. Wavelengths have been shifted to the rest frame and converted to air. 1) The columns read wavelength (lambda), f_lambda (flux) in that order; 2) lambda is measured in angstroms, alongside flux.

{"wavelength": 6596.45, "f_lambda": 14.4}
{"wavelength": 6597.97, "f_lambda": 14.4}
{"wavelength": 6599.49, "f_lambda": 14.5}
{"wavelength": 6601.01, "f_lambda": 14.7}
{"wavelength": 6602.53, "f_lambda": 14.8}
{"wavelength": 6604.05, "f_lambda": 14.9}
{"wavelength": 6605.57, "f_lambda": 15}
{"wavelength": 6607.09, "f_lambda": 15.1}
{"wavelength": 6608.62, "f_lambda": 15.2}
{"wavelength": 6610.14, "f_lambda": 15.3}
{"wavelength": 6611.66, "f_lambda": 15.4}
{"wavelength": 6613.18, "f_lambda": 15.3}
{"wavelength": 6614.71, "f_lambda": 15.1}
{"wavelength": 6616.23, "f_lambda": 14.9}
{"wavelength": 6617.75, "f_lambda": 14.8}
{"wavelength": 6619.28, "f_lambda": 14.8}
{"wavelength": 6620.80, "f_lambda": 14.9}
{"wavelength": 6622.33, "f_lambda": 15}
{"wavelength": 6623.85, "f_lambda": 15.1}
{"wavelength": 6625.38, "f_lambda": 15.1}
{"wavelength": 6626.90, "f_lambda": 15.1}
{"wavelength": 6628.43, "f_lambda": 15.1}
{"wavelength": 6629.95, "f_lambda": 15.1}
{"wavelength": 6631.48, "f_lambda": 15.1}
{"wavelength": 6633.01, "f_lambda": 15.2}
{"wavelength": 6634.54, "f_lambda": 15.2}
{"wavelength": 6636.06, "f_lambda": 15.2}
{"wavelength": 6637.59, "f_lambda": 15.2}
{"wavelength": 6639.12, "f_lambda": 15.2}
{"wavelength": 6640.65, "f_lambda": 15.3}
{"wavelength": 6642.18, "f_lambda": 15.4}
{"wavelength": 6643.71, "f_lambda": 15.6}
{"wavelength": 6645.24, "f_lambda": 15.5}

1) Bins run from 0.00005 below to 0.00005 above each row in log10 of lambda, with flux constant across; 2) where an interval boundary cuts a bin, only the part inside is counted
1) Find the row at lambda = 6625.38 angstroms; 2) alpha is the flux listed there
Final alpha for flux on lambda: 15.1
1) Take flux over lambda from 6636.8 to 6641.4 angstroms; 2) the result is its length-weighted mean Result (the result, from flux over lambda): 15.2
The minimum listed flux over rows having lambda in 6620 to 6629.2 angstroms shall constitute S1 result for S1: 14.9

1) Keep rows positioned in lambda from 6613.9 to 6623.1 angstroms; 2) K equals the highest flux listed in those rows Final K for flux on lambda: 15.1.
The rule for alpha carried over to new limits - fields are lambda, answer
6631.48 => 15.1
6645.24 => 15.5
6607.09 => 15.1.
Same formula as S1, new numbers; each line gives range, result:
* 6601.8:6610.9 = 14.8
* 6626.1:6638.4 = 15.1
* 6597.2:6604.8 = 14.4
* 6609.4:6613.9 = 15.3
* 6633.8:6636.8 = 15.2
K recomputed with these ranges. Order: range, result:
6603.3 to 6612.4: 15.4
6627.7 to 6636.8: 15.2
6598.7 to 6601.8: 14.7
